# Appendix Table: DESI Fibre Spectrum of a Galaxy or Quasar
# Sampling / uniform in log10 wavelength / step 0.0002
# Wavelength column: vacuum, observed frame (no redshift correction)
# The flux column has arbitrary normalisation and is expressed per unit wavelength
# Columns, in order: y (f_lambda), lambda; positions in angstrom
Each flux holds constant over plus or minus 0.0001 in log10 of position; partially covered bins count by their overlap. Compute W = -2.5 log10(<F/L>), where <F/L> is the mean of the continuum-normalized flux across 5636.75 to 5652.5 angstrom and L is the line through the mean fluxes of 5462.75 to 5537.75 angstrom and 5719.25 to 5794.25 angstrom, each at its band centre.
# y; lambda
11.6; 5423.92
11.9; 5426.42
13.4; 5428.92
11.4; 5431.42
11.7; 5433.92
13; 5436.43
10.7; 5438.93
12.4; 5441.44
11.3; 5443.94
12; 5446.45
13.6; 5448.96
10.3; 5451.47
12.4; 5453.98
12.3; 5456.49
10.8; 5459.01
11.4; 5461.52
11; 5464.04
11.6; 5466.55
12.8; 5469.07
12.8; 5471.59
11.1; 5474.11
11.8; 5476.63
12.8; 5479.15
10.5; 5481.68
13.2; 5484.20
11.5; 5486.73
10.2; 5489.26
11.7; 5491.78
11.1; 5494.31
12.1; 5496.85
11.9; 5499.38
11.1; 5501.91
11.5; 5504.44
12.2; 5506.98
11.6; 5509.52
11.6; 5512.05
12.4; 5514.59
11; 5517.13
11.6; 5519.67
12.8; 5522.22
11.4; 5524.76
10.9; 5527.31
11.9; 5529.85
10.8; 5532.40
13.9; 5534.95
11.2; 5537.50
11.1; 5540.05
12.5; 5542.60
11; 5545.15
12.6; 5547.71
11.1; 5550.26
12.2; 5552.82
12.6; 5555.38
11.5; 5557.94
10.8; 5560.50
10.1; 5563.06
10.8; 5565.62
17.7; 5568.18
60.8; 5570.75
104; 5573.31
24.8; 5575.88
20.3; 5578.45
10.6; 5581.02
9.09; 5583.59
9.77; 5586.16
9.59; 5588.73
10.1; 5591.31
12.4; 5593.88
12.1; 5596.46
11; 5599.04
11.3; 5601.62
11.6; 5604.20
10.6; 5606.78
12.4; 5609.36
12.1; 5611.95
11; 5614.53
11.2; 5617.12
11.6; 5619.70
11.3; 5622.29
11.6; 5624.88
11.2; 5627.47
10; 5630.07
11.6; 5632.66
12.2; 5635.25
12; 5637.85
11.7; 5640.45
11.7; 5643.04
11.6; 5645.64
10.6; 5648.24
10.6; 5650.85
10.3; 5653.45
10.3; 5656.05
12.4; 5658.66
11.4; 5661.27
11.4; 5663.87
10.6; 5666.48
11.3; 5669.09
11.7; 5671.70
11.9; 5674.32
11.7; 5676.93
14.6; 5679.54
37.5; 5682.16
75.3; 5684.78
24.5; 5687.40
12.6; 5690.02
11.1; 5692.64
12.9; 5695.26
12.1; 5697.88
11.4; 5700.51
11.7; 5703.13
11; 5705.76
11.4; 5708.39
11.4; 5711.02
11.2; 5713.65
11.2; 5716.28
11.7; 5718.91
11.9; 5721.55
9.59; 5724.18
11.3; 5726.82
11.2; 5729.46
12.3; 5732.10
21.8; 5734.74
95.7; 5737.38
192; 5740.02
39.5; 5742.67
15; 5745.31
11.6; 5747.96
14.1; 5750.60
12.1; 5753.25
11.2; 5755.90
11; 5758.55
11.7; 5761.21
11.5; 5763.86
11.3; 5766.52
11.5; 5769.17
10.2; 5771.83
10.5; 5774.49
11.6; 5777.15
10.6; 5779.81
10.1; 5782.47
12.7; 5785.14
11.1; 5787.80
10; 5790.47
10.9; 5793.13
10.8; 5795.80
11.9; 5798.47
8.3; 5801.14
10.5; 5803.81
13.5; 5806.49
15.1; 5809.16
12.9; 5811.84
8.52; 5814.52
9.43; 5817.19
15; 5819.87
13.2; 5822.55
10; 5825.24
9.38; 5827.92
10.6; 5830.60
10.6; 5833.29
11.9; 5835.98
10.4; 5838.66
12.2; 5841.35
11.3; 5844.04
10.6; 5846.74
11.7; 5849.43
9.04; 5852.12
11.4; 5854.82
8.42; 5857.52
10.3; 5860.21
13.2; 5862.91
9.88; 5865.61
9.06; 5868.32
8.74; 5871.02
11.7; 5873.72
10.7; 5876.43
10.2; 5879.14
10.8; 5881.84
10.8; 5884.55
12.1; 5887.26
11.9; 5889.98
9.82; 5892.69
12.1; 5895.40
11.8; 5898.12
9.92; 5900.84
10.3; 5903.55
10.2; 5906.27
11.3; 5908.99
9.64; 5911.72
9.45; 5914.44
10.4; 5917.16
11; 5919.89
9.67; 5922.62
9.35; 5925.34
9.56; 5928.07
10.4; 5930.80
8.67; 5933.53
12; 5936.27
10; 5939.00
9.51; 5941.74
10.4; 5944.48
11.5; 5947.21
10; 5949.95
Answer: 0.477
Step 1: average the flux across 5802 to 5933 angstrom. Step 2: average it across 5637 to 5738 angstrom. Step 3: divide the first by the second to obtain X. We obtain 0.67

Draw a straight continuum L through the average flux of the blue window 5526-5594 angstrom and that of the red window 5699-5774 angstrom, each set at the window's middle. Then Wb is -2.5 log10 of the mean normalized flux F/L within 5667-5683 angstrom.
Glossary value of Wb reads 0.311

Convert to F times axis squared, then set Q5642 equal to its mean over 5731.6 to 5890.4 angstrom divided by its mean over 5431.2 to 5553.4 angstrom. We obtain 1.54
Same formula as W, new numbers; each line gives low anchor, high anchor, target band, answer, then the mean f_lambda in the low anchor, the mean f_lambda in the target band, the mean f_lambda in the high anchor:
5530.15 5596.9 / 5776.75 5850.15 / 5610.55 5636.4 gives 0.386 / 17.8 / 11.4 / 11.2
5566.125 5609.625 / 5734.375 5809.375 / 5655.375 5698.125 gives 0.189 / 21.1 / 18.1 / 22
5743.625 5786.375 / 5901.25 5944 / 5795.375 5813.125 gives -0.043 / 11.9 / 11.9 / 10.1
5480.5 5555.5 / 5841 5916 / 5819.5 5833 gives -0.050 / 11.7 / 11.3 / 10.6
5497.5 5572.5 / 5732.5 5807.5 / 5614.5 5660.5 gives 0.482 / 14.1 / 11.3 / 22.1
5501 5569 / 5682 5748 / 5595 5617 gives 0.484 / 11.8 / 11.5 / 27.4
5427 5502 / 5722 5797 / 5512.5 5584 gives -0.176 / 11.8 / 17.6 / 22.1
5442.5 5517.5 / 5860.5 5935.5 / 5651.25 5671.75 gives 0.006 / 11.7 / 11.1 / 10.5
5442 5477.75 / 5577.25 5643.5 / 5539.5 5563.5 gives 0.002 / 11.8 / 11.6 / 11.5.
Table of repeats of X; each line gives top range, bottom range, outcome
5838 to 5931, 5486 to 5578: 0.65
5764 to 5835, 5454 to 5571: 0.90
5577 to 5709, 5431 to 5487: 1.15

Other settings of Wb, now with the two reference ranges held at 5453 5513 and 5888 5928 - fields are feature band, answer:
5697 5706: -0.05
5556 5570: -0.22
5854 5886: 0.02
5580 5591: 0.17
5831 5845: -0.05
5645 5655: 0.05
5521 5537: -0.03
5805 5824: -0.16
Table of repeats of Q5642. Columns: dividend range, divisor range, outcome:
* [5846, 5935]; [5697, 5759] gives 0.45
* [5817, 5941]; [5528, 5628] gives 0.75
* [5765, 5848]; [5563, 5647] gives 0.73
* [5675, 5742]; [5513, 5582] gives 1.58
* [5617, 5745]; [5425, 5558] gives 1.82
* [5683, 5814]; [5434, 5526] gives 1.80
